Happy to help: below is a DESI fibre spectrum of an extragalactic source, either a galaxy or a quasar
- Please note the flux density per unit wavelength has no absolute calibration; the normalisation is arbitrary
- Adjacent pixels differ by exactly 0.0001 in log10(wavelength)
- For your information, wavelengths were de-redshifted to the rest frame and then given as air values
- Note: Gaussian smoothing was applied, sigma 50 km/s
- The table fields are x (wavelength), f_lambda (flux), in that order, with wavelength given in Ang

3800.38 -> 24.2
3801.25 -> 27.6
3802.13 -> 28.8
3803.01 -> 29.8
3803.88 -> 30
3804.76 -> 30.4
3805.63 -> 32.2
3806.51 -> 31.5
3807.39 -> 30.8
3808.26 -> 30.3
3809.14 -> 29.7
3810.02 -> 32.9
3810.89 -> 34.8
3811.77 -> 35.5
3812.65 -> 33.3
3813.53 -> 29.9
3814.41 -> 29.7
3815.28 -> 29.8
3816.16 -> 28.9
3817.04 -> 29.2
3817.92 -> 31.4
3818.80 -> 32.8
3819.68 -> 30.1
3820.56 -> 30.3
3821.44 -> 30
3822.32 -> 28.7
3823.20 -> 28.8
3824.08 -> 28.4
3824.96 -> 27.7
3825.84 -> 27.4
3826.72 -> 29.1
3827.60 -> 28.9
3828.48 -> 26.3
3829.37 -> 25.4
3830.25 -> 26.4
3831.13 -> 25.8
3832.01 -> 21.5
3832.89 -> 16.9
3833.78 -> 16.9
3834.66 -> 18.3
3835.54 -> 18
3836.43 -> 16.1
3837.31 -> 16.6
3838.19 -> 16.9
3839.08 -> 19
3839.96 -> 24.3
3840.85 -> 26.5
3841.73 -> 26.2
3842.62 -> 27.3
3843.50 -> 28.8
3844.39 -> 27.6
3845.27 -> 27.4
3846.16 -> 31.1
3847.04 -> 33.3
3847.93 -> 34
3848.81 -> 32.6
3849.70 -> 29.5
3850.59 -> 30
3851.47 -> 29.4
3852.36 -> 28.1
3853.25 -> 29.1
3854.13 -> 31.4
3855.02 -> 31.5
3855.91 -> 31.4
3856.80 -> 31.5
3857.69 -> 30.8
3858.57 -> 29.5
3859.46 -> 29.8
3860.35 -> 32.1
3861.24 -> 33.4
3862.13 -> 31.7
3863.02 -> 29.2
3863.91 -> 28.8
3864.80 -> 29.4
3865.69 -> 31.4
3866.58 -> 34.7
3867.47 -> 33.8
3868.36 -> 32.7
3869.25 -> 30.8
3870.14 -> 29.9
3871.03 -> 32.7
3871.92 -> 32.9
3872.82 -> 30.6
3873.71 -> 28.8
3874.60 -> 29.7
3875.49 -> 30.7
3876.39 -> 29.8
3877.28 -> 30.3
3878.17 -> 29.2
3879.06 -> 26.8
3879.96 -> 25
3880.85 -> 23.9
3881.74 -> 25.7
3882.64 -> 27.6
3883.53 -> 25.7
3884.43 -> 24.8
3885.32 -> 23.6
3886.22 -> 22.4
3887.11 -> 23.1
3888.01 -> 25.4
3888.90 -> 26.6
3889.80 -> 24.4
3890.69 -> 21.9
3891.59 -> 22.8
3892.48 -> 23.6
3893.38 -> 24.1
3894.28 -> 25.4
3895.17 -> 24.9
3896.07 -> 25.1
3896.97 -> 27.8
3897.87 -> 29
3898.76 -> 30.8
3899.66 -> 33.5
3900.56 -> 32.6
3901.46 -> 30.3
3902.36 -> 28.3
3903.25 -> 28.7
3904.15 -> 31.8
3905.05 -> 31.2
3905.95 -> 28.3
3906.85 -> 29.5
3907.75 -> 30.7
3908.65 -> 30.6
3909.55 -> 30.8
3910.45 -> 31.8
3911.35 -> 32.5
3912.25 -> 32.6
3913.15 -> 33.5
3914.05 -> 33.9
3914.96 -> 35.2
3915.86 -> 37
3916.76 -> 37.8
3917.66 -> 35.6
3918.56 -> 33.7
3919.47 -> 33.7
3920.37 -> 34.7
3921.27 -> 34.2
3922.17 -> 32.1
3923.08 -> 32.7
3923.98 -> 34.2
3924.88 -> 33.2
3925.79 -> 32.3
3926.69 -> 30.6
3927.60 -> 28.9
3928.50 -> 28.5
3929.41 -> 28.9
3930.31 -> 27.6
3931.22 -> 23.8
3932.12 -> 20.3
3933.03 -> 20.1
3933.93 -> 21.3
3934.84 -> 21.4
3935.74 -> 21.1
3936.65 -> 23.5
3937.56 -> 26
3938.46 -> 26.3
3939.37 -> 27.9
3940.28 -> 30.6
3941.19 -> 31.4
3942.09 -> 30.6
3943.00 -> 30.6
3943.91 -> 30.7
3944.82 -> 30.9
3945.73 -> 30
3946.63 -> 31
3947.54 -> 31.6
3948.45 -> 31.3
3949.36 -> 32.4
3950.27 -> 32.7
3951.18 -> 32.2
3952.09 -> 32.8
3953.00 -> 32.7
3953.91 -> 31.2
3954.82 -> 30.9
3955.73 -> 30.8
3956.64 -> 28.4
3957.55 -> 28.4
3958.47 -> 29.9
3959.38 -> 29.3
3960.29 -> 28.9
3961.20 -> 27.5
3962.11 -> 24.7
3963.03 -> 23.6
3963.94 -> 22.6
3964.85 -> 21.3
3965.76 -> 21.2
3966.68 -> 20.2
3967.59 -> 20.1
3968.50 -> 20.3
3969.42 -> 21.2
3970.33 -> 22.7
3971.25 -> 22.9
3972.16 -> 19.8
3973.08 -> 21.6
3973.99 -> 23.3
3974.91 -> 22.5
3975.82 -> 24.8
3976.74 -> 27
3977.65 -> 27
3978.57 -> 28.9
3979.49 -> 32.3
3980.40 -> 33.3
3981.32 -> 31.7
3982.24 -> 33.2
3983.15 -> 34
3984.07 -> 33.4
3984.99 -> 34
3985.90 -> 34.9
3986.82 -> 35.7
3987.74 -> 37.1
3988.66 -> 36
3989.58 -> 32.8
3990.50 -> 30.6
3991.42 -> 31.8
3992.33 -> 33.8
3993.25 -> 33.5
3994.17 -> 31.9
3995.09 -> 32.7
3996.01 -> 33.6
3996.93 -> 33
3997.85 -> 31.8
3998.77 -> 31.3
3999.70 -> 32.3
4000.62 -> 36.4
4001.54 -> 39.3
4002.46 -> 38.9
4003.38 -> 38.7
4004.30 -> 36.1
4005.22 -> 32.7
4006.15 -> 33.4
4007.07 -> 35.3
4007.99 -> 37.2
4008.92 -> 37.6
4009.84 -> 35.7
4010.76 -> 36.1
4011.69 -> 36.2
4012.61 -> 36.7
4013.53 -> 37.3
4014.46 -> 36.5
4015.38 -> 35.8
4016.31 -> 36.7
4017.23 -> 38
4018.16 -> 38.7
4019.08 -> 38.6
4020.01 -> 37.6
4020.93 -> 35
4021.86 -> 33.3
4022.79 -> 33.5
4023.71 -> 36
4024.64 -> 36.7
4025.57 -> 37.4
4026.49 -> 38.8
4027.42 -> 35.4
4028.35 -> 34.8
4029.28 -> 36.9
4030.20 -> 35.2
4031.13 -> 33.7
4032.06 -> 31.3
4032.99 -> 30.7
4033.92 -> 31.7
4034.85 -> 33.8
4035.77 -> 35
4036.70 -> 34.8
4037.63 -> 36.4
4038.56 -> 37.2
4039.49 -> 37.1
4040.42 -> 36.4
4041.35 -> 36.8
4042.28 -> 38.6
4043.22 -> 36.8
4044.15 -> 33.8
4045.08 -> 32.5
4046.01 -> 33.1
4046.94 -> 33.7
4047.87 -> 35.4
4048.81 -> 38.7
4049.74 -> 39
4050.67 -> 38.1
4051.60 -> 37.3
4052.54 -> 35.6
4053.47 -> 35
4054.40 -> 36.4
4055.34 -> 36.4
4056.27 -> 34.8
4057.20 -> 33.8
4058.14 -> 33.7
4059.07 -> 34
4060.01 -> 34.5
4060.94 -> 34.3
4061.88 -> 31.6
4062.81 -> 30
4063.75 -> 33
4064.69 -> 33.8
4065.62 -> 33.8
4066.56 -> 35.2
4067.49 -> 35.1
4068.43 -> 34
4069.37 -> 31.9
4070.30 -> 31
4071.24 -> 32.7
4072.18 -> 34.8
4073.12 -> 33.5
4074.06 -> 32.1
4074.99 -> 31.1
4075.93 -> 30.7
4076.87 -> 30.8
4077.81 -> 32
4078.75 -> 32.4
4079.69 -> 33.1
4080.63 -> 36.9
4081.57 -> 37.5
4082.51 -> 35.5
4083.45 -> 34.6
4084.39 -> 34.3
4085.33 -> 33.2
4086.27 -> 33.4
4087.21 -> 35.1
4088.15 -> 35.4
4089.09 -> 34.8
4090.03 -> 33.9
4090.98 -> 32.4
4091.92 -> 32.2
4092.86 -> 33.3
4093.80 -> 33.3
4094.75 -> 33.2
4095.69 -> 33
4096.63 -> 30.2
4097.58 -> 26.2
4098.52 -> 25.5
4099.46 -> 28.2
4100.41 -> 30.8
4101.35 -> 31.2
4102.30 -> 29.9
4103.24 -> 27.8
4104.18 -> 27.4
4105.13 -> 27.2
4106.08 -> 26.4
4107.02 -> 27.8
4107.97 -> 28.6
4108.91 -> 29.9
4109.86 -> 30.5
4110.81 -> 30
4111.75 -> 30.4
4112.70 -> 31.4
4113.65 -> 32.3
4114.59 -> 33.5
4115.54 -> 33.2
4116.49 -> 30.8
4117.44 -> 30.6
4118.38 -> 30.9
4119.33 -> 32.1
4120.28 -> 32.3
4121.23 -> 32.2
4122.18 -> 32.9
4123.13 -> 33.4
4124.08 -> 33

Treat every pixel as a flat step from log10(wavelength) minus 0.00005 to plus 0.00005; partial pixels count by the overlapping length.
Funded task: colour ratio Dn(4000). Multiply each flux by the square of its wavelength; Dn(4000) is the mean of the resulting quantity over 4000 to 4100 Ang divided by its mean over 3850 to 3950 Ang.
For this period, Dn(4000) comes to 1.3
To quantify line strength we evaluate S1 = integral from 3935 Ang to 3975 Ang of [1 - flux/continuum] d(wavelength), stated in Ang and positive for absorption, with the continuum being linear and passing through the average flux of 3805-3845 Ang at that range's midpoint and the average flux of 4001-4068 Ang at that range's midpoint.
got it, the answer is 6.5 Ang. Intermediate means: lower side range 27.1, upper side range 35.5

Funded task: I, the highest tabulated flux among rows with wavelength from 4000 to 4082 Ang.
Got 39.3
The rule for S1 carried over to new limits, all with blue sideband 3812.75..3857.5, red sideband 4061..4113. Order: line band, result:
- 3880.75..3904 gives 1.6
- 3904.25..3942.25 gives -1.6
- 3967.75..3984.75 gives 1.8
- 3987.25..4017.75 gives -4.8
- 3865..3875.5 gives -1.4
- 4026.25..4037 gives -1.2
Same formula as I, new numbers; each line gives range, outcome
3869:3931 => 37.8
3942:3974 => 32.8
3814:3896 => 34.7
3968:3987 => 35.7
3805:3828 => 35.5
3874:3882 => 30.7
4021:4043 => 38.8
